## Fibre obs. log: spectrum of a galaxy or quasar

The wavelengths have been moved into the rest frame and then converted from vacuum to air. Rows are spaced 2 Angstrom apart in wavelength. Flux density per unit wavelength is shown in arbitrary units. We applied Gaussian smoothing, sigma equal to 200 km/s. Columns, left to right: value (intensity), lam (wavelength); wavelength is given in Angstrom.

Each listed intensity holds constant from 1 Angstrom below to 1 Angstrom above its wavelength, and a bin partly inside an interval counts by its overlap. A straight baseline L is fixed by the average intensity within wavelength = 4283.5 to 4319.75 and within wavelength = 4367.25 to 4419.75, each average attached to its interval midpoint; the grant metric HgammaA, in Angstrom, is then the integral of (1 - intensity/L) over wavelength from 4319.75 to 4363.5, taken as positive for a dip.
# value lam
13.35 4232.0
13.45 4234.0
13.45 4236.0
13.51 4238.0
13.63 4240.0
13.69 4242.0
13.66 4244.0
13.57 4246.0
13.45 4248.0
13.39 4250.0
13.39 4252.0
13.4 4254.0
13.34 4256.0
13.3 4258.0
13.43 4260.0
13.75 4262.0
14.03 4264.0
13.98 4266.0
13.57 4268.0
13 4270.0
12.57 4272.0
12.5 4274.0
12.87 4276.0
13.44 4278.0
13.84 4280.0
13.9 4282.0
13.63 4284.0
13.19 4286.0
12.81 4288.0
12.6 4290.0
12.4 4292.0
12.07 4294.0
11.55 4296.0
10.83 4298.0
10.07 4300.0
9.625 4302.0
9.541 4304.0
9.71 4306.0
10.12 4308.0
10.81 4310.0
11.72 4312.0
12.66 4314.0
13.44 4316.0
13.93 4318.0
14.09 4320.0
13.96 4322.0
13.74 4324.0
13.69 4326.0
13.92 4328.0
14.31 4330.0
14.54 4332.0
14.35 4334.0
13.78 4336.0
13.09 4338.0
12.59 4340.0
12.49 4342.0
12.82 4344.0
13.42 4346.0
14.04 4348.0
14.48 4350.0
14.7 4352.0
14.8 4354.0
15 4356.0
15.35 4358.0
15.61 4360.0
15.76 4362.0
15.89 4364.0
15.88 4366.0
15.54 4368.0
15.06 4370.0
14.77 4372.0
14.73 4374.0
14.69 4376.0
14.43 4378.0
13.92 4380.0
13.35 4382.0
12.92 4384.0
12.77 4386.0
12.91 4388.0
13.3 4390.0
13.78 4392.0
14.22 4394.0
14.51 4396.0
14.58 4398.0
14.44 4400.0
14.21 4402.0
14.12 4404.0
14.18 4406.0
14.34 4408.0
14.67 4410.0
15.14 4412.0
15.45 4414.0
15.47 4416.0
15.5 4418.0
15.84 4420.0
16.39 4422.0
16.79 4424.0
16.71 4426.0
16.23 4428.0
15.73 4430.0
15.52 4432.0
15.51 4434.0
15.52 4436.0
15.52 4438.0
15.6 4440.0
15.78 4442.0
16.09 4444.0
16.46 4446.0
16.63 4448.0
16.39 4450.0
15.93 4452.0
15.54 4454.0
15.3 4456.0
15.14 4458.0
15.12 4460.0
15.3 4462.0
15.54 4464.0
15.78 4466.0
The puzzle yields -4.3 Angstrom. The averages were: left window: 11.7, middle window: 14.1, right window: 14.4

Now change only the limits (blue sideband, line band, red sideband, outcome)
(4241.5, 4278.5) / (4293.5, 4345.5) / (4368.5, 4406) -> 4.8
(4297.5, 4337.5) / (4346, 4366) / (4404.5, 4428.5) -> -2.0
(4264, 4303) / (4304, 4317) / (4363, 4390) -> 1.8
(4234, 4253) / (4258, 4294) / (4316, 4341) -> 1.1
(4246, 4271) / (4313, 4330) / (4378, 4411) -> 0.0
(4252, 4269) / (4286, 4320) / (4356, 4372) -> 6.5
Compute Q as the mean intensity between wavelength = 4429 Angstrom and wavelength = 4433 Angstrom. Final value 15.6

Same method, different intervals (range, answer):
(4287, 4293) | 12.6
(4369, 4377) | 14.8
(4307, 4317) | 11.8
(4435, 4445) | 15.7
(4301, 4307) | 9.63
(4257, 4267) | 13.7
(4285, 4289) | 13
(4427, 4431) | 16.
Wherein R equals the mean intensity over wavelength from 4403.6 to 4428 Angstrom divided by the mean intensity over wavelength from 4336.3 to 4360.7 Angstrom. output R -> 1.10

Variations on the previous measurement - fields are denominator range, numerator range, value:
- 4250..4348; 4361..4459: 1.17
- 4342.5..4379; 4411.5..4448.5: 1.07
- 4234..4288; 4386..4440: 1.12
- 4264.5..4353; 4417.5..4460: 1.24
